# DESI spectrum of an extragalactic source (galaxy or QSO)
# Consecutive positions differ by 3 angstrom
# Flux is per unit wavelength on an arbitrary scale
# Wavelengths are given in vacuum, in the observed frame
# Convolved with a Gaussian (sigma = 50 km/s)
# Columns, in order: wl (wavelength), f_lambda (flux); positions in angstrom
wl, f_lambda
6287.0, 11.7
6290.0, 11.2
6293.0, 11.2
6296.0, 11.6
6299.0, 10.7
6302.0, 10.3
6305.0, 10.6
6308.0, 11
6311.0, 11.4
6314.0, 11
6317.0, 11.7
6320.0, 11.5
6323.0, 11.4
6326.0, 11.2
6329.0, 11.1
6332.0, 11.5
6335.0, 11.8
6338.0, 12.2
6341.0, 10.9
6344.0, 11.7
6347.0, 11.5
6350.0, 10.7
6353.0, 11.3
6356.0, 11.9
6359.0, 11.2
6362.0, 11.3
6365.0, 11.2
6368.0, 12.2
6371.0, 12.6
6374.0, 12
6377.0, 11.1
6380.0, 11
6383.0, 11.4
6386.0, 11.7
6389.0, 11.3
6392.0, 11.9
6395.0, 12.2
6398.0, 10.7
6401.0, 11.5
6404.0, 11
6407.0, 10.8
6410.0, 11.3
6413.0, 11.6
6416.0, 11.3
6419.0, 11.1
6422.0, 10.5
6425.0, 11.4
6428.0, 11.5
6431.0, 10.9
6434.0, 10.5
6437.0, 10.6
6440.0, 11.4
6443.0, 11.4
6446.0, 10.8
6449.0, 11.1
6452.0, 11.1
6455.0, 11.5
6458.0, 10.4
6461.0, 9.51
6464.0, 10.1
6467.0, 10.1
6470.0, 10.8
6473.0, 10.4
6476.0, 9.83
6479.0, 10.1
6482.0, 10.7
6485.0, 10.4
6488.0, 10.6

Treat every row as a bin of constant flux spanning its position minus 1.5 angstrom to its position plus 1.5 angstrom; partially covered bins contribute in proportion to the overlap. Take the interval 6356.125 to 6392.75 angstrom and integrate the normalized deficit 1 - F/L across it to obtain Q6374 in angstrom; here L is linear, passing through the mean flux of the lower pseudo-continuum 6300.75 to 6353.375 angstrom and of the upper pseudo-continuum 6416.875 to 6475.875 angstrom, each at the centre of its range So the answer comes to -1.7 angstrom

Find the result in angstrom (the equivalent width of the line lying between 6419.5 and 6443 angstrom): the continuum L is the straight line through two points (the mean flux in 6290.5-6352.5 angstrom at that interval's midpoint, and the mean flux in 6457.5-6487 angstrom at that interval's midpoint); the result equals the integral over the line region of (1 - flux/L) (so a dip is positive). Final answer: -1.1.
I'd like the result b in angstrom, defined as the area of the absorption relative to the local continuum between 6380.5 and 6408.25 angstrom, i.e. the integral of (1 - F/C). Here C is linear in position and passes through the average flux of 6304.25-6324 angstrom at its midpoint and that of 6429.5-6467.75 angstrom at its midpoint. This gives -1.1 angstrom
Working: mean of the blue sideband 11.2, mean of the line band 11.4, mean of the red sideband 10.7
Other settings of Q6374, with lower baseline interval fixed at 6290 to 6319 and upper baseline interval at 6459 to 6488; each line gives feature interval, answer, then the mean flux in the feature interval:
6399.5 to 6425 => -1.5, 11.2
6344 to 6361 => -0.8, 11.4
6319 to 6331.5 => -0.4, 11.3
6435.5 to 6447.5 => -0.8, 11.1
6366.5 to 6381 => -1.5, 11.8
